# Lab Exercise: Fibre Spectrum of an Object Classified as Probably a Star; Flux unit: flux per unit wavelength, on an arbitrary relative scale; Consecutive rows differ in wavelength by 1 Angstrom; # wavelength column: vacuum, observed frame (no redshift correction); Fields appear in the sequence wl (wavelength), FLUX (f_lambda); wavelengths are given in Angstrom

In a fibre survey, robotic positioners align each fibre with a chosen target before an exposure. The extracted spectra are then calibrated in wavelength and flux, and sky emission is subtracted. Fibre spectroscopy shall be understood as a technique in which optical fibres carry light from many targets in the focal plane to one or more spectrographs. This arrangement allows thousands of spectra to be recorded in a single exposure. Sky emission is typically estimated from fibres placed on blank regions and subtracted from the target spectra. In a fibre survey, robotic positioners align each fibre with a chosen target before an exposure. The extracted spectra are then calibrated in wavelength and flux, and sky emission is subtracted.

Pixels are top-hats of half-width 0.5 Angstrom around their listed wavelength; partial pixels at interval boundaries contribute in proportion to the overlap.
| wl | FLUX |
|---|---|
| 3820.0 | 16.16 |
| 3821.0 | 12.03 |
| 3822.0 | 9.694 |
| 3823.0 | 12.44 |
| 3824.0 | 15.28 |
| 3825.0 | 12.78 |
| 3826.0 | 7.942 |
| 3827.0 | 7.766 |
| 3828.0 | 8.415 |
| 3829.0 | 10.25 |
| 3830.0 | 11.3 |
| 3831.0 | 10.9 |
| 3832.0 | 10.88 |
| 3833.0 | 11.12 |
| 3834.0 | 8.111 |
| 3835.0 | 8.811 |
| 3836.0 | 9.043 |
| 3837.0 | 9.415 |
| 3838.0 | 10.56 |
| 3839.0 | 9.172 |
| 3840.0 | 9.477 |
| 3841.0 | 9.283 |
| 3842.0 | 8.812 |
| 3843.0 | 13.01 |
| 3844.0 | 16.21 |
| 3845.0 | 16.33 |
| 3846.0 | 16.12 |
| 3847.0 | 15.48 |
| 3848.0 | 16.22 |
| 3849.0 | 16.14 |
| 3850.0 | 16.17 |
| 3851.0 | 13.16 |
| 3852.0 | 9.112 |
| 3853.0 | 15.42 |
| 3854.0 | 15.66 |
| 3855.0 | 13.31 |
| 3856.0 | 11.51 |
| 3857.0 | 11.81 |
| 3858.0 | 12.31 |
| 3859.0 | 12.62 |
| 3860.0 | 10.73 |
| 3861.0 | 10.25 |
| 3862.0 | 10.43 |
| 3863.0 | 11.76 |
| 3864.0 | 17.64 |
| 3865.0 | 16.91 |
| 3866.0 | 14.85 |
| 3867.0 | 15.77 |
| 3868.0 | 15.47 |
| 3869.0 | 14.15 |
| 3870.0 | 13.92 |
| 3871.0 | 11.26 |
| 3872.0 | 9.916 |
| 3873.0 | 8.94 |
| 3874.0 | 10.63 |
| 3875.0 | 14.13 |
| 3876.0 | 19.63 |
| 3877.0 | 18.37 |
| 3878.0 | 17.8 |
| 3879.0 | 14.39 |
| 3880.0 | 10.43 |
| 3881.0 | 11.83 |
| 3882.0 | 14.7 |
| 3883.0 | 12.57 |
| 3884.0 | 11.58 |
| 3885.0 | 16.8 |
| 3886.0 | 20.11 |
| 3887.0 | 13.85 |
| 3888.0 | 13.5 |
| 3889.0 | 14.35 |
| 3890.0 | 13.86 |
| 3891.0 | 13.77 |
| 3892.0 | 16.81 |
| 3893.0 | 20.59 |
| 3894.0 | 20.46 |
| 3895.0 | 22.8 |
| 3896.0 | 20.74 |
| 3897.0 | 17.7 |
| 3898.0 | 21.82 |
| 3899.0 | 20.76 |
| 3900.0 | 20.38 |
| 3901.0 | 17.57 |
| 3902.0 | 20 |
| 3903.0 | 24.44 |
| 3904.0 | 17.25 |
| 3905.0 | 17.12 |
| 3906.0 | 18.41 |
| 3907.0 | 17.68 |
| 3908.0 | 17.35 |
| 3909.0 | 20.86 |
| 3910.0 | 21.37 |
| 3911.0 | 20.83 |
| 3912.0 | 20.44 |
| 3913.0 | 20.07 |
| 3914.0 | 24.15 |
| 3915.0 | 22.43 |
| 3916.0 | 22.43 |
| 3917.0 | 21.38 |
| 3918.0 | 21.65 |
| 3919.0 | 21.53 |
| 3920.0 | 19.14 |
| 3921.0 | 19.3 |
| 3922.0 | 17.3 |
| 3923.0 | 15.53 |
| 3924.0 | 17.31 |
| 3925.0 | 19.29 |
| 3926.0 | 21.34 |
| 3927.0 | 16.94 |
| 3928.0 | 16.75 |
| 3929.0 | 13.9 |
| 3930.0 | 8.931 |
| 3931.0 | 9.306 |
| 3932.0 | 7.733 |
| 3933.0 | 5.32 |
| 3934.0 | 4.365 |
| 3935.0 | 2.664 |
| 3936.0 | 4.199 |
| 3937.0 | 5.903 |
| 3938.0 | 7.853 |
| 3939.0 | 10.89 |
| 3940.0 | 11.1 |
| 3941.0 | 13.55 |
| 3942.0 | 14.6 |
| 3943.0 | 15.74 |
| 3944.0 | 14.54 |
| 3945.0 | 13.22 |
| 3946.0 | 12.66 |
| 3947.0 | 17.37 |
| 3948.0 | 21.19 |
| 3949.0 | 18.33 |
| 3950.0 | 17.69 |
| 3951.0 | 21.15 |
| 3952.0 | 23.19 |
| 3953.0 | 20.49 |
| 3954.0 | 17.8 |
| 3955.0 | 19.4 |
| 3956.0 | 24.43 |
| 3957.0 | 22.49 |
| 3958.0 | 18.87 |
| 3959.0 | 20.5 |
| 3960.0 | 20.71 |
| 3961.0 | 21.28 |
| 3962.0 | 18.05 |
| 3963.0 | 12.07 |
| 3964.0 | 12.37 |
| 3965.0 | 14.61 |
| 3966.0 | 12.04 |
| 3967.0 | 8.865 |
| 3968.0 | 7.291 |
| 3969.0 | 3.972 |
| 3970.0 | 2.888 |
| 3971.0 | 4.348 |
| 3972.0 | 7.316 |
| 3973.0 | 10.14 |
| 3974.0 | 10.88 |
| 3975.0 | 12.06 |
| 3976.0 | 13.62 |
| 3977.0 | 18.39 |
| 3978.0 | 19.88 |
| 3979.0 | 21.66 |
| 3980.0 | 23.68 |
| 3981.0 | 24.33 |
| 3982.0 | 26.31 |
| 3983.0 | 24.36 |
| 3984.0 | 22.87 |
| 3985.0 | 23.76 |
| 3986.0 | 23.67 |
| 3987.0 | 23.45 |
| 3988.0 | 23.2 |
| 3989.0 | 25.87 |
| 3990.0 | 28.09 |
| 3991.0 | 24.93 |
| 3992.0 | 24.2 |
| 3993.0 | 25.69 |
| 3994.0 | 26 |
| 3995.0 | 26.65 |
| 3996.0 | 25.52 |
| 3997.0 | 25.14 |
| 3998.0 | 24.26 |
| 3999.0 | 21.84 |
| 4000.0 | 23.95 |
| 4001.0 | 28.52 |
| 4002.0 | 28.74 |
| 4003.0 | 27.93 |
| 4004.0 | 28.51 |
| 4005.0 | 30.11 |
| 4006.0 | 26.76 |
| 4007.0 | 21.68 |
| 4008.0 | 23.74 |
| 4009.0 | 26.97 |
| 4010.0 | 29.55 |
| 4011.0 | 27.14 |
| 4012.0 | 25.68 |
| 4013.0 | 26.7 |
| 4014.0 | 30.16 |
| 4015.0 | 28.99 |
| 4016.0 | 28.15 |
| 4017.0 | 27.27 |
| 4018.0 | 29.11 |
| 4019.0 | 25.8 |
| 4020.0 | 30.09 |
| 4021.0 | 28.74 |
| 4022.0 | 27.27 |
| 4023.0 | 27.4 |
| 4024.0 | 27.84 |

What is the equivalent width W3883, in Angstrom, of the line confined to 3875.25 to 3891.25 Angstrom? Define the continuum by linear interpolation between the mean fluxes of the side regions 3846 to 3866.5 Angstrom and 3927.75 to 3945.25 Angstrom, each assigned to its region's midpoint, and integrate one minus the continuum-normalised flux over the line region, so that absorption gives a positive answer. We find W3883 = -3.2 Angstrom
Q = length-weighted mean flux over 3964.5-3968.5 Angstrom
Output 10.7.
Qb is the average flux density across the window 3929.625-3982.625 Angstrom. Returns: 14.2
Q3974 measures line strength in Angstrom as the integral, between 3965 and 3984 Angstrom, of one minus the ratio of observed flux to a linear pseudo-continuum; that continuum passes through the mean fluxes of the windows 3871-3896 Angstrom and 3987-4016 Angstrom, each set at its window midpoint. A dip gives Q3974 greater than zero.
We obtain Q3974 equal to 7.7 Angstrom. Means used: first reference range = 15.1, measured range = 14.3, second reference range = 26.3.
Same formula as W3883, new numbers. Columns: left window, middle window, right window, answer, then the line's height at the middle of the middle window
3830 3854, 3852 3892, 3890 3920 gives 5.3 Angstrom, 15.9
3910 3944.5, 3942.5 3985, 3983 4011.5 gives 7.9 Angstrom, 20.6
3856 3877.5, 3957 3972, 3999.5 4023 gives 6.5 Angstrom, 22.9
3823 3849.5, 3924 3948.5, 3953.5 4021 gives 8.1 Angstrom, 18.2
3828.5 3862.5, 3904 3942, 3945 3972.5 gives -3.3 Angstrom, 14.4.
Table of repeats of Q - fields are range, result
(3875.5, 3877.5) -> 19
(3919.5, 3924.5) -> 17.7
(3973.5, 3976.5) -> 12.2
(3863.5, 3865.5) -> 17.3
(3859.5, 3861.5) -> 10.5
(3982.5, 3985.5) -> 23.7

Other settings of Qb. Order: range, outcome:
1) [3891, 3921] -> 20.2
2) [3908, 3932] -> 18.5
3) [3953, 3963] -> 20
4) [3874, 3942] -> 16.2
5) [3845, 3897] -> 14.6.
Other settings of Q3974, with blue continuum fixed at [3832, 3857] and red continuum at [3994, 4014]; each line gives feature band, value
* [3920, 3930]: 1.2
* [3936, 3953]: 5.2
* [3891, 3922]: -4.0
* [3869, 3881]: 1.2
